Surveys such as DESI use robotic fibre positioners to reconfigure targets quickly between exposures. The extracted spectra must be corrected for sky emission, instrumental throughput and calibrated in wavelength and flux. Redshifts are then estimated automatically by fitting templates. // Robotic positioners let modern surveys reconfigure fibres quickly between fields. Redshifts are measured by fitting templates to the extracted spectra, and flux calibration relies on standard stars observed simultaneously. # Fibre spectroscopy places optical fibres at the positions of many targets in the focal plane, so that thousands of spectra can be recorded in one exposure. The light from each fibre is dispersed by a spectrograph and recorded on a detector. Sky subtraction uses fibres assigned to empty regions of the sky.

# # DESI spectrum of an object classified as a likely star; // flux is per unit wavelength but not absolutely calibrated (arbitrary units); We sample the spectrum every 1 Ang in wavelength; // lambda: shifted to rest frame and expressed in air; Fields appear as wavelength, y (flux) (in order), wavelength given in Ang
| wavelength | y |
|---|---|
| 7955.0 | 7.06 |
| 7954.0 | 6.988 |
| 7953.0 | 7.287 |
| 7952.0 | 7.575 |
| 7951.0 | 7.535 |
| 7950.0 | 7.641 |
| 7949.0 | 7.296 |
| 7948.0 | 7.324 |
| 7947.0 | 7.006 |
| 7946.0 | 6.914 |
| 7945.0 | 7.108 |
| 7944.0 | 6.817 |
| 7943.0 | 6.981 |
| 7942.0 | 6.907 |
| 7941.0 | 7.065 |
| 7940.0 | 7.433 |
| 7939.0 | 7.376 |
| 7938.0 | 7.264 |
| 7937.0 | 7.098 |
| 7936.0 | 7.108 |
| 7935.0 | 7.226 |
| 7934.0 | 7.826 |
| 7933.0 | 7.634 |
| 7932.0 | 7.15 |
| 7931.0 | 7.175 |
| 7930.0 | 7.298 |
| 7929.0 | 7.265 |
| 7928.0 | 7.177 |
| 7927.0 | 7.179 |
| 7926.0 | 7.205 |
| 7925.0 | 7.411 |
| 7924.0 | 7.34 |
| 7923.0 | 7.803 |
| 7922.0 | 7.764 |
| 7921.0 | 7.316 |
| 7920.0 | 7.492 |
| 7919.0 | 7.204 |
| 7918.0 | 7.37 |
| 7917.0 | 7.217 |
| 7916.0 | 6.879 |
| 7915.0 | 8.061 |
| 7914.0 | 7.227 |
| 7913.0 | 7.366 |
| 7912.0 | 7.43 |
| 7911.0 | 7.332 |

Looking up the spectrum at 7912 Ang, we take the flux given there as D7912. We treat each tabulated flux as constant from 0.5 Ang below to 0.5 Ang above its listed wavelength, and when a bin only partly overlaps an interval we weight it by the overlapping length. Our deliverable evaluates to 7.43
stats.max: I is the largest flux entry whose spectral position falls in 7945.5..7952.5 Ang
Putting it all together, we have 7.641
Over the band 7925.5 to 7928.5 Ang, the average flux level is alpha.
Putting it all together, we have 7.19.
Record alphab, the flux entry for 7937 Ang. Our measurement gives 7.098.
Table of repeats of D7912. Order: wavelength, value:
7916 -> 6.879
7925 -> 7.411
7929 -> 7.265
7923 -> 7.803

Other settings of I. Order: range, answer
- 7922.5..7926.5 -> 7.803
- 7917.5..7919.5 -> 7.37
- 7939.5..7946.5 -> 7.433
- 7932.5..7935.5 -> 7.826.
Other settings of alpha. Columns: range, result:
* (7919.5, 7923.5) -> 7.59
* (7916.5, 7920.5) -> 7.32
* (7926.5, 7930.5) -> 7.23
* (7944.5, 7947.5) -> 7.01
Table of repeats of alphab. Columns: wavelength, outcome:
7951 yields 7.535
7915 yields 8.061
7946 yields 6.914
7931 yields 7.175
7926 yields 7.205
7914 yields 7.227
